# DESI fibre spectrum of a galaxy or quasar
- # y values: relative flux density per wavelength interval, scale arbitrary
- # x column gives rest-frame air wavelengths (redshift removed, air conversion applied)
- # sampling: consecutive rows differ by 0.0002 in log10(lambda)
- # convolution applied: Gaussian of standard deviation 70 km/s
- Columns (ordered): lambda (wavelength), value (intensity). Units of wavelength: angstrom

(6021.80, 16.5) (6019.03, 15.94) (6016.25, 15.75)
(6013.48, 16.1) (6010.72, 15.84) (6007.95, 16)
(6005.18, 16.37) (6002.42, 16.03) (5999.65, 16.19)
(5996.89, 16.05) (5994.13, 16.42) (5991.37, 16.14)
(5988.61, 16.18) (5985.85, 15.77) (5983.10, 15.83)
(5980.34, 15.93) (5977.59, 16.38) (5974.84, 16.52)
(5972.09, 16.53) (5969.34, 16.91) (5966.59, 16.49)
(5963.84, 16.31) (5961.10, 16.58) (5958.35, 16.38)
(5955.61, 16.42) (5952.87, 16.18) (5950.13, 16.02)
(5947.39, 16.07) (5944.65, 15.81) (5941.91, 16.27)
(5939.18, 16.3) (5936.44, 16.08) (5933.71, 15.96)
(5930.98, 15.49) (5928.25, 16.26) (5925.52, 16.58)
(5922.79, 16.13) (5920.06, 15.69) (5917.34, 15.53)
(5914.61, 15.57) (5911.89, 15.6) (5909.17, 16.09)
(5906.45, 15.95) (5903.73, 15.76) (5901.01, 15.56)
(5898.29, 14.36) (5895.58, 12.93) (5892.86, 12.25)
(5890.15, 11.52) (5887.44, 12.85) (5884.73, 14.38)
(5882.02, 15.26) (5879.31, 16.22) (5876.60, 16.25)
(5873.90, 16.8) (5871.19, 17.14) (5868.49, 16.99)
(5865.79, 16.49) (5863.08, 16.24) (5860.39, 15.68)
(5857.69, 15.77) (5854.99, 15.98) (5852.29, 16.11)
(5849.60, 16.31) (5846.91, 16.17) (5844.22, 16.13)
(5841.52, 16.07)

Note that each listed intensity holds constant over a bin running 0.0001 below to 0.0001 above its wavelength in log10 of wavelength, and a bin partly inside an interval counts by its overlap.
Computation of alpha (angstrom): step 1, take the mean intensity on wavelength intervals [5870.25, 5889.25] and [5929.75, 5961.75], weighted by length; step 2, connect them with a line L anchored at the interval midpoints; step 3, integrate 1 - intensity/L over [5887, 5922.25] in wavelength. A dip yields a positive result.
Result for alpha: 2.3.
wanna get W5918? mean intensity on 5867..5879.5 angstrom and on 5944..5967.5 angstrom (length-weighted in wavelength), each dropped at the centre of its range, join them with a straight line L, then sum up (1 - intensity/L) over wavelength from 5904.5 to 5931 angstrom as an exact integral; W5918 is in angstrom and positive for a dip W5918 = 0.9 angstrom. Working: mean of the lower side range 16.7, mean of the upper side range 16.3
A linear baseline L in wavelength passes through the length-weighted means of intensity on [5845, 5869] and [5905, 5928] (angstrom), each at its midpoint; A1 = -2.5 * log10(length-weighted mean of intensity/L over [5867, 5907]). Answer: 0.078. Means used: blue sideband 16.2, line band 14.9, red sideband 15.9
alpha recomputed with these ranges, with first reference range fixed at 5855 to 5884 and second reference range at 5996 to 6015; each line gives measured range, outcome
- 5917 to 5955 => 0.3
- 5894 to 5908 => 1.1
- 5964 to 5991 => -0.3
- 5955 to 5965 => -0.2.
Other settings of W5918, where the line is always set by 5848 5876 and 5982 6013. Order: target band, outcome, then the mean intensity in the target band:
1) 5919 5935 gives 0.19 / 16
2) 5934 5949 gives 0.09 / 16.1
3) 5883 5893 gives 2.08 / 12.9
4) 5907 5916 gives 0.27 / 15.8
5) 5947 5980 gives -0.50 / 16.4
